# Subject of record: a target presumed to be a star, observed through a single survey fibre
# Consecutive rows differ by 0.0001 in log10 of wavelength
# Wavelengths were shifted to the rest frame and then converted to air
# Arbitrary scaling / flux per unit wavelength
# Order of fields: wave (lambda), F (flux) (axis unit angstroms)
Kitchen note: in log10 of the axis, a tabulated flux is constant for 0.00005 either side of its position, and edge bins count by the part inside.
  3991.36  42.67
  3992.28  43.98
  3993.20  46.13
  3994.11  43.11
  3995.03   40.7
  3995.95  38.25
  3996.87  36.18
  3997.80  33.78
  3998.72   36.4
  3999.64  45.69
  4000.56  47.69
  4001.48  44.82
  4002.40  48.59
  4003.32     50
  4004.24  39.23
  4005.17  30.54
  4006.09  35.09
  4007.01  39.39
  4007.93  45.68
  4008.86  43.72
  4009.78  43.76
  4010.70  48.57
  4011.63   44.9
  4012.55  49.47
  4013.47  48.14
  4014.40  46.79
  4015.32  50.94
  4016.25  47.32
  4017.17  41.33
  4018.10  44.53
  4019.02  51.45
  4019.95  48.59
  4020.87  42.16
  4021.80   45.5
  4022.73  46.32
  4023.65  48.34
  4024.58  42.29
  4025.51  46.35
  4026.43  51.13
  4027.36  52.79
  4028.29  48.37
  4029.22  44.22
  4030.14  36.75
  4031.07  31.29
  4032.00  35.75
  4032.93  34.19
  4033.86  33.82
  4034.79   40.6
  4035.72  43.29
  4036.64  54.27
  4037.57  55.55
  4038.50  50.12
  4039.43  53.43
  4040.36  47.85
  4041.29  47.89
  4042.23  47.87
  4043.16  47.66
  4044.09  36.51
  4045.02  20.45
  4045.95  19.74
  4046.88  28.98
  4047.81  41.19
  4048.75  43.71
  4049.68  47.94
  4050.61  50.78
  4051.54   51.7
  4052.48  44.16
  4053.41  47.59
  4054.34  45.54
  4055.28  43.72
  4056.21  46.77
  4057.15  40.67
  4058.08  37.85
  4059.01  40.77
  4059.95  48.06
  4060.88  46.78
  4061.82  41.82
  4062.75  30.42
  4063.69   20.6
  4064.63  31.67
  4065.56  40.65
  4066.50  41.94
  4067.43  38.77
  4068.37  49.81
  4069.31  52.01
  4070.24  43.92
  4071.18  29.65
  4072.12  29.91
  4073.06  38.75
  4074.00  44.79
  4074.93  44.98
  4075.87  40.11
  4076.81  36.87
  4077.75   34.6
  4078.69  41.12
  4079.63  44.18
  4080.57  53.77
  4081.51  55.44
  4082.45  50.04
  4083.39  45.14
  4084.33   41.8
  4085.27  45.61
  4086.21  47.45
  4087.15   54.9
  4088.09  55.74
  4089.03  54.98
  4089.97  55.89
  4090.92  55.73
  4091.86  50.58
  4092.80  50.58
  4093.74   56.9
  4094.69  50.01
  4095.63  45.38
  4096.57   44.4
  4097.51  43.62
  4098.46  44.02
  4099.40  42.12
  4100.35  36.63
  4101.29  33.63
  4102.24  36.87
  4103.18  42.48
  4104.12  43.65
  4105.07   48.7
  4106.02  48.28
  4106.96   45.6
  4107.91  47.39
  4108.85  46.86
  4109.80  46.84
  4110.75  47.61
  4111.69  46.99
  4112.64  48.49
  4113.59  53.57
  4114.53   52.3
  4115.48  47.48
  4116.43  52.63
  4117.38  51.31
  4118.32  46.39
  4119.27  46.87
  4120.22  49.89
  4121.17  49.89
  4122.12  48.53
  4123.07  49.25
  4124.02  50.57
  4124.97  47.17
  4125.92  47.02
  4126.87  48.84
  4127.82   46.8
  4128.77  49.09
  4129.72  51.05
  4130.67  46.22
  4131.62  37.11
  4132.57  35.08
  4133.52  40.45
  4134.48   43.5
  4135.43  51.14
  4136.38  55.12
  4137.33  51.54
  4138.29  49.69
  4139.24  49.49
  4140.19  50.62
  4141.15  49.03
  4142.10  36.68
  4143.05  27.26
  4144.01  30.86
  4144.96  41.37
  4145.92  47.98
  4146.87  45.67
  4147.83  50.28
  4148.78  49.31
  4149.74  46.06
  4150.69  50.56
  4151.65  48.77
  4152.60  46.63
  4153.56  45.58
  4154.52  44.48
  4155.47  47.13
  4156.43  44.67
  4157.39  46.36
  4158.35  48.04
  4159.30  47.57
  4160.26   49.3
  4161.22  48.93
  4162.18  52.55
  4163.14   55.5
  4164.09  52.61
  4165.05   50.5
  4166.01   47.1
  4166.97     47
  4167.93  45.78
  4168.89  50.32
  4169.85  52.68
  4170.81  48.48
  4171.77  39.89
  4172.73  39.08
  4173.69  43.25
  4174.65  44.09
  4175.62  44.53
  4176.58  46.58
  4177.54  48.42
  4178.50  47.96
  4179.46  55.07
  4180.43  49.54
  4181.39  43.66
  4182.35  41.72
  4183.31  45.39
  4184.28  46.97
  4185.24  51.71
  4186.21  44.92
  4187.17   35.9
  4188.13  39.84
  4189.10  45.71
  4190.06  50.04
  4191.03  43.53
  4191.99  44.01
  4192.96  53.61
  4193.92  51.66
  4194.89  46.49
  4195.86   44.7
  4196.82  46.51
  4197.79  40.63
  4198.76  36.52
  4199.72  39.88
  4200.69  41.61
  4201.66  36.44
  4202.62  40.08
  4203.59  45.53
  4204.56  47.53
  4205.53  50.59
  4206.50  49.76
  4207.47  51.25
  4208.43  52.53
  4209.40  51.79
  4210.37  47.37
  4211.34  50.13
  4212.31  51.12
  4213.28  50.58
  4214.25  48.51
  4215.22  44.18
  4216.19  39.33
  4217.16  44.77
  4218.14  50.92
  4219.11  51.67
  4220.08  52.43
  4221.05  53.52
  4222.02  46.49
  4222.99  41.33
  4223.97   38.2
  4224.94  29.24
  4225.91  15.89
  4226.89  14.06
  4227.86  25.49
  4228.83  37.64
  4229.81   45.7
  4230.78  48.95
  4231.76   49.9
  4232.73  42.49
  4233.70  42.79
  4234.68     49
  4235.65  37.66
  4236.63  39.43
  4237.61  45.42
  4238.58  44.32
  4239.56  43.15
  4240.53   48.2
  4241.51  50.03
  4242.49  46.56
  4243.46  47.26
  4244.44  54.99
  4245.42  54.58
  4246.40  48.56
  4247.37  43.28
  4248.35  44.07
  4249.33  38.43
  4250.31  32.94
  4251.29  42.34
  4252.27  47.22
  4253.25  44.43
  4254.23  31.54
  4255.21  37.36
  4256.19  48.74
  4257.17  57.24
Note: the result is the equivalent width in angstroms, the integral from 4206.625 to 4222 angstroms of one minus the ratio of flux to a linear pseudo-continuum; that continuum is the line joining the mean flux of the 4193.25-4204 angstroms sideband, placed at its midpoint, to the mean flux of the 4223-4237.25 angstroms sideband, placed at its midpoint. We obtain -3.56 angstroms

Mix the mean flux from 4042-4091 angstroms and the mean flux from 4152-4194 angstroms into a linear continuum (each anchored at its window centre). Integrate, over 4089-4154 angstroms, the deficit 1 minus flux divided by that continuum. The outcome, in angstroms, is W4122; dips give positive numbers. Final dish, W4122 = -2.7 angstroms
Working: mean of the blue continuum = 42.7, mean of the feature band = 46.7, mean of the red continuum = 47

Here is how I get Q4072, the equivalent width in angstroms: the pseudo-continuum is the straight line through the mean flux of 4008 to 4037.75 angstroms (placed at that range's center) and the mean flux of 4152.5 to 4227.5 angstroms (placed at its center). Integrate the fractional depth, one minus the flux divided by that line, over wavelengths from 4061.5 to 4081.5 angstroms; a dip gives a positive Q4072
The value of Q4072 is 2.33 angstroms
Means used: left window 45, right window 45.6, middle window 39.9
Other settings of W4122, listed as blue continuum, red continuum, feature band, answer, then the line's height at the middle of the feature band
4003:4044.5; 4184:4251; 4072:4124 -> -2.6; 44.6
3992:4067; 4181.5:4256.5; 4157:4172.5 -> -1.8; 43.8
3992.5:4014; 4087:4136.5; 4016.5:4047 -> 0.5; 43.9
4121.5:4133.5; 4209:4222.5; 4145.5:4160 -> -0.1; 46.9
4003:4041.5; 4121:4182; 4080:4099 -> -1.8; 45.8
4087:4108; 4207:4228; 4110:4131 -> -1.1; 46.5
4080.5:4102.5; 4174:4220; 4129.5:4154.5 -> 1.0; 47.2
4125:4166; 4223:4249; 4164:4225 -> -3.1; 44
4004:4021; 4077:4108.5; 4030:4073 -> 4.1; 45.6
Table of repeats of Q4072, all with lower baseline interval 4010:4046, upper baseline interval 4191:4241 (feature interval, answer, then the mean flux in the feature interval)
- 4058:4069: 1.26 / 39.3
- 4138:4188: -2.55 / 46.4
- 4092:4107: -0.12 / 44.7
